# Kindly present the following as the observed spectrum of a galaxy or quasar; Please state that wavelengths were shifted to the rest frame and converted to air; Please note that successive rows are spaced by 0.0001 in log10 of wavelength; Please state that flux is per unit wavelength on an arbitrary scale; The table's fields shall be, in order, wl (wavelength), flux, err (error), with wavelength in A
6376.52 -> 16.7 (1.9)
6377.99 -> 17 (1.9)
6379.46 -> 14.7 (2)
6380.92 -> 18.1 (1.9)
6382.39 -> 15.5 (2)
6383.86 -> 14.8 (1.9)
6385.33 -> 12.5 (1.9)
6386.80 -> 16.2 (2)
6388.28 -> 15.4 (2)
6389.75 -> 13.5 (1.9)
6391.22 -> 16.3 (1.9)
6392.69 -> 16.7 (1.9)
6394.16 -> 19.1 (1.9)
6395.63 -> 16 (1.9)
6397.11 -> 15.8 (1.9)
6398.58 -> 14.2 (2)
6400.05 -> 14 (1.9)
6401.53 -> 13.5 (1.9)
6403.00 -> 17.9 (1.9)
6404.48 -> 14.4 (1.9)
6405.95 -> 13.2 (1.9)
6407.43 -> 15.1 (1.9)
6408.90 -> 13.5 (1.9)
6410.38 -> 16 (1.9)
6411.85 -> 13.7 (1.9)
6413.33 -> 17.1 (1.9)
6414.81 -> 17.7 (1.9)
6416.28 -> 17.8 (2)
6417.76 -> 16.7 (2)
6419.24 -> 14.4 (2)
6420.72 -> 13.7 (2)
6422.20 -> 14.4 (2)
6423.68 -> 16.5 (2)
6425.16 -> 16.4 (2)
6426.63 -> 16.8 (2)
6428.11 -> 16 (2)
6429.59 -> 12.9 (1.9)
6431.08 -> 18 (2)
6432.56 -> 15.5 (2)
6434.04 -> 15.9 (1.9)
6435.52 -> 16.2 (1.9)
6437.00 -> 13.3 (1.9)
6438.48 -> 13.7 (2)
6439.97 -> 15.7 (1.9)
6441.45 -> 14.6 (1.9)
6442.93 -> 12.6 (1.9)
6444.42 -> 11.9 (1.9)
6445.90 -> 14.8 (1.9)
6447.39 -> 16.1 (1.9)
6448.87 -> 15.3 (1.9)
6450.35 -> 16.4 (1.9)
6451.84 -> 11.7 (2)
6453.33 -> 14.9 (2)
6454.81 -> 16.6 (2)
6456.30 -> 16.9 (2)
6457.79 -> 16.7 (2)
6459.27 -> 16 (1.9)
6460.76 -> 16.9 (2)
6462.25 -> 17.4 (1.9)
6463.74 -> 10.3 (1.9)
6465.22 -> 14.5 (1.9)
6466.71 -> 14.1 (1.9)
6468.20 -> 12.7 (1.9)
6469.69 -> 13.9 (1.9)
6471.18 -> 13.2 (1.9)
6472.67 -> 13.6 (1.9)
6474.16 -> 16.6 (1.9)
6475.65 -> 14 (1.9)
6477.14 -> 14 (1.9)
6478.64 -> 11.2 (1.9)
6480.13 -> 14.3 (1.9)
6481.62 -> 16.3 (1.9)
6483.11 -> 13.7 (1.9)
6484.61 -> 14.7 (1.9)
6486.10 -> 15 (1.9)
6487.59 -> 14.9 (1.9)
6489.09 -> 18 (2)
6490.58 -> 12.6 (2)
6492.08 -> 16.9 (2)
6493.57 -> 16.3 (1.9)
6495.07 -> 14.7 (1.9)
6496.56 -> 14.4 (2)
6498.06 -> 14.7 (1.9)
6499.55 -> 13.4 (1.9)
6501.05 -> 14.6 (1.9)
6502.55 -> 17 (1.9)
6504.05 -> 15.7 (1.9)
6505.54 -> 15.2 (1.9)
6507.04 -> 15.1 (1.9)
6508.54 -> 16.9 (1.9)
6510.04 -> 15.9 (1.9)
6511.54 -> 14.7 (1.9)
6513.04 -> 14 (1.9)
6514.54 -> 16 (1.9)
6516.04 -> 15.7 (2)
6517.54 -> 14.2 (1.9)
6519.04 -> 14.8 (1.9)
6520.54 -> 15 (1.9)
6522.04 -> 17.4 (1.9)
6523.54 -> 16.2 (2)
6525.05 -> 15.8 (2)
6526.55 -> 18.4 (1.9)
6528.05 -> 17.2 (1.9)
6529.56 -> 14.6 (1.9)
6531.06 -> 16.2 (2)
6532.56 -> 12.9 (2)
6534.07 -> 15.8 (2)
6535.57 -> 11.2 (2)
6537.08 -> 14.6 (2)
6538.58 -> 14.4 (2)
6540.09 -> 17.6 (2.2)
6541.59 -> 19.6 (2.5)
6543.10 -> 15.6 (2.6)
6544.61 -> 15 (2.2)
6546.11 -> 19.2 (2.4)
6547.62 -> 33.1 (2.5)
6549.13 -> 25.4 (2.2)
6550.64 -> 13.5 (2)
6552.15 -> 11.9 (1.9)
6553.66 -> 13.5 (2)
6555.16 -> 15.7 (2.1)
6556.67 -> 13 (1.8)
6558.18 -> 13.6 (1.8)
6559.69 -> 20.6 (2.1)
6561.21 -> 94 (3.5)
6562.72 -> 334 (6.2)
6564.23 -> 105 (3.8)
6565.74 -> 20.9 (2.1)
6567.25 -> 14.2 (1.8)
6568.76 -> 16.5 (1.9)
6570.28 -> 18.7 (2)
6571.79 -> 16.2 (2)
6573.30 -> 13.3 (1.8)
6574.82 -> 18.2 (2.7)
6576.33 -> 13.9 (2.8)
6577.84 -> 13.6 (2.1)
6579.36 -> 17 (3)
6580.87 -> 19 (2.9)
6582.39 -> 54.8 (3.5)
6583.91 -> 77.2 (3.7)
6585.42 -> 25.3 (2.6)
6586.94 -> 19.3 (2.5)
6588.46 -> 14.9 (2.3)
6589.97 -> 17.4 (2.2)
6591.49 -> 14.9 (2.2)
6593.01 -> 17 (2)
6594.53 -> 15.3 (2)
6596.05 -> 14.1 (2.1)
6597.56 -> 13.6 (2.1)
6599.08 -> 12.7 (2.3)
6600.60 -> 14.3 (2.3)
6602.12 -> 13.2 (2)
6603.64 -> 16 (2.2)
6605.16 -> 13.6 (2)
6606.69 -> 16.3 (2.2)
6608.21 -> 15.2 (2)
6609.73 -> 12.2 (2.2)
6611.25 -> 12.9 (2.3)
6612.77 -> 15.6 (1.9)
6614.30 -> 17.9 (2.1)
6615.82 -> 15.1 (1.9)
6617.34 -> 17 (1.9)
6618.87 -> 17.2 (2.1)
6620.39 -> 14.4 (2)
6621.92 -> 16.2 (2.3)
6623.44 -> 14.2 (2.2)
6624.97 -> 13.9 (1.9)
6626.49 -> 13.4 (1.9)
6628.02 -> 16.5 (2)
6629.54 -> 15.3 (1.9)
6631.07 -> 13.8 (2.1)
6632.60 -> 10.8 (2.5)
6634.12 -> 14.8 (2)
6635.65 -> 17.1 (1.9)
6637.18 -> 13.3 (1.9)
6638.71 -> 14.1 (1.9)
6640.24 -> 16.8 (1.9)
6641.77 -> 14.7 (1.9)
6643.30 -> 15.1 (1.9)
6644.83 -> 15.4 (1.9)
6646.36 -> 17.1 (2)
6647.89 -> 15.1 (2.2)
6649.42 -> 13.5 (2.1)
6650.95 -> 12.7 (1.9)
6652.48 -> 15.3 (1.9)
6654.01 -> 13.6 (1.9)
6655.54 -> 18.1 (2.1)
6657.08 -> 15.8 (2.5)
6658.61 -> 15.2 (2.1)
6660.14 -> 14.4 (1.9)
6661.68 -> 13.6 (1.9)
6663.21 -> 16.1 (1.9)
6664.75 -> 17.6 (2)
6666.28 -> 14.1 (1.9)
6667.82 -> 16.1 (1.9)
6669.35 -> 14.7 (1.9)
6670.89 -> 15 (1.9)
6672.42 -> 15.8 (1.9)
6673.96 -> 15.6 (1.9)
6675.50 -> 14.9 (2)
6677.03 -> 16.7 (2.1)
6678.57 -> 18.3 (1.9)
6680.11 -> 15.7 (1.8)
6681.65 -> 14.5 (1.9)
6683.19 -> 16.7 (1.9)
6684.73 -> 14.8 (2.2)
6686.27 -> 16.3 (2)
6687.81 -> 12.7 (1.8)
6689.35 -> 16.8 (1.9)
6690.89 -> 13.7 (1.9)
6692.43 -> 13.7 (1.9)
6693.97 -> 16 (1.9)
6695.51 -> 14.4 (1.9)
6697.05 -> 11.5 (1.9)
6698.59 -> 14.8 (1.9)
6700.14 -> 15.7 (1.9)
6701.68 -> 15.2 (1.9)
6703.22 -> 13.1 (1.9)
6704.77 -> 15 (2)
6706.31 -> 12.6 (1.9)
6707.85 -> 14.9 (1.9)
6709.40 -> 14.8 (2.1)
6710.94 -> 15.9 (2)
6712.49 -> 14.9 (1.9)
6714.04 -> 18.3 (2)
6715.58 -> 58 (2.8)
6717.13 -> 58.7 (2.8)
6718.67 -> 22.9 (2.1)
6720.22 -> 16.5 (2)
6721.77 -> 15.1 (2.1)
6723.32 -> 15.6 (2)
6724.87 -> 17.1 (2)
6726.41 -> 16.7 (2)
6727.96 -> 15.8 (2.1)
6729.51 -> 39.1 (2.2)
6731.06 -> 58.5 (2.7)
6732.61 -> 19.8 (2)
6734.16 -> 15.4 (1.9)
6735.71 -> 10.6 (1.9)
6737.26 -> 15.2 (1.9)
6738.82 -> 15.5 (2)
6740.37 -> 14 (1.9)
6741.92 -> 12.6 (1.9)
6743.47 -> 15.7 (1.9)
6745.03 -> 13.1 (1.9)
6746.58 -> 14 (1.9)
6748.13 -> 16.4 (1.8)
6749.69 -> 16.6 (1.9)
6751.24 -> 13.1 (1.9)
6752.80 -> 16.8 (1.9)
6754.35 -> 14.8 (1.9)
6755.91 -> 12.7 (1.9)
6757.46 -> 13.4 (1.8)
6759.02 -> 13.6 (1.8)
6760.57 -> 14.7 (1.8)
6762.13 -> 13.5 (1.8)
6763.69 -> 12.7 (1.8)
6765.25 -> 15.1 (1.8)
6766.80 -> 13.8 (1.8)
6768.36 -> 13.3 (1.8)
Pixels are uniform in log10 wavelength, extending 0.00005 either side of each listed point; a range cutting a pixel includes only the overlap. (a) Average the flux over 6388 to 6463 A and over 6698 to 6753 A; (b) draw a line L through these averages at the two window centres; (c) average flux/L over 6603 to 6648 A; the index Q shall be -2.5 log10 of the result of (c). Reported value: 0.21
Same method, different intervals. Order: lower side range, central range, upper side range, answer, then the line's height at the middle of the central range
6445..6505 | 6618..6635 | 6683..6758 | 0.16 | 17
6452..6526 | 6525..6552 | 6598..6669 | -0.15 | 15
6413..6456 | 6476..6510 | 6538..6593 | 0.48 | 23.3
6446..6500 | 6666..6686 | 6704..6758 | 0.19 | 18.7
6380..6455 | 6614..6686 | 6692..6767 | 0.14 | 17.4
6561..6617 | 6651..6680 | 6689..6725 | 0.43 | 23.2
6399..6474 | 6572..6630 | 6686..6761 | -0.08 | 16.9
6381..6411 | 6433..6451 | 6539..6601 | 0.30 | 19.4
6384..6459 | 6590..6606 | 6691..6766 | 0.16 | 16.9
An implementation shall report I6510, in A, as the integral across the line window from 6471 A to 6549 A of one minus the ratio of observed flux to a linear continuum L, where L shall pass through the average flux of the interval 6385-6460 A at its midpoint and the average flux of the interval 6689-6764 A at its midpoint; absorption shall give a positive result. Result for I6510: 2.1 A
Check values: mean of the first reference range 15.3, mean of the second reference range 18.2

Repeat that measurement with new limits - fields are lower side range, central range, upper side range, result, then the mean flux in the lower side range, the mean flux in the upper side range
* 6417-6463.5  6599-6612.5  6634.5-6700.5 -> 0.9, 15.3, 15.2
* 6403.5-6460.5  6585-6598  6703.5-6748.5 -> 1.1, 15.3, 20.7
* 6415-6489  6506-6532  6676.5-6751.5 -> 0.2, 14.9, 18.5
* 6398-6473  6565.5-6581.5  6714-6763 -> 0.9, 15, 20.1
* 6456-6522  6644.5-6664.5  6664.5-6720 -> 2.5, 14.9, 17.8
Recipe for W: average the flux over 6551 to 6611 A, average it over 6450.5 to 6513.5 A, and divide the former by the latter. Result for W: 2.05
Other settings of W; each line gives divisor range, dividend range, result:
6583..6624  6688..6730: 1.07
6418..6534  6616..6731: 1.13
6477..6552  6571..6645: 1.10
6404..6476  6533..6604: 1.92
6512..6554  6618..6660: 0.91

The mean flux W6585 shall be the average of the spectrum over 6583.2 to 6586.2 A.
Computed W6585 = 50.7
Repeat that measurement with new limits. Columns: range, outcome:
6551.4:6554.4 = 12.7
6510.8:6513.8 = 14.4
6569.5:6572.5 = 17.4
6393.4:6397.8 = 17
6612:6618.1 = 16.4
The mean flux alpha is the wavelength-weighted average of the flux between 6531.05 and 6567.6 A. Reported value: 36.7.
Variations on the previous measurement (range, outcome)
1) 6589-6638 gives 14.9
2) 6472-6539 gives 15.1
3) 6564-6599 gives 23.4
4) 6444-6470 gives 14.9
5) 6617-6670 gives 15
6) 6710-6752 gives 21.3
